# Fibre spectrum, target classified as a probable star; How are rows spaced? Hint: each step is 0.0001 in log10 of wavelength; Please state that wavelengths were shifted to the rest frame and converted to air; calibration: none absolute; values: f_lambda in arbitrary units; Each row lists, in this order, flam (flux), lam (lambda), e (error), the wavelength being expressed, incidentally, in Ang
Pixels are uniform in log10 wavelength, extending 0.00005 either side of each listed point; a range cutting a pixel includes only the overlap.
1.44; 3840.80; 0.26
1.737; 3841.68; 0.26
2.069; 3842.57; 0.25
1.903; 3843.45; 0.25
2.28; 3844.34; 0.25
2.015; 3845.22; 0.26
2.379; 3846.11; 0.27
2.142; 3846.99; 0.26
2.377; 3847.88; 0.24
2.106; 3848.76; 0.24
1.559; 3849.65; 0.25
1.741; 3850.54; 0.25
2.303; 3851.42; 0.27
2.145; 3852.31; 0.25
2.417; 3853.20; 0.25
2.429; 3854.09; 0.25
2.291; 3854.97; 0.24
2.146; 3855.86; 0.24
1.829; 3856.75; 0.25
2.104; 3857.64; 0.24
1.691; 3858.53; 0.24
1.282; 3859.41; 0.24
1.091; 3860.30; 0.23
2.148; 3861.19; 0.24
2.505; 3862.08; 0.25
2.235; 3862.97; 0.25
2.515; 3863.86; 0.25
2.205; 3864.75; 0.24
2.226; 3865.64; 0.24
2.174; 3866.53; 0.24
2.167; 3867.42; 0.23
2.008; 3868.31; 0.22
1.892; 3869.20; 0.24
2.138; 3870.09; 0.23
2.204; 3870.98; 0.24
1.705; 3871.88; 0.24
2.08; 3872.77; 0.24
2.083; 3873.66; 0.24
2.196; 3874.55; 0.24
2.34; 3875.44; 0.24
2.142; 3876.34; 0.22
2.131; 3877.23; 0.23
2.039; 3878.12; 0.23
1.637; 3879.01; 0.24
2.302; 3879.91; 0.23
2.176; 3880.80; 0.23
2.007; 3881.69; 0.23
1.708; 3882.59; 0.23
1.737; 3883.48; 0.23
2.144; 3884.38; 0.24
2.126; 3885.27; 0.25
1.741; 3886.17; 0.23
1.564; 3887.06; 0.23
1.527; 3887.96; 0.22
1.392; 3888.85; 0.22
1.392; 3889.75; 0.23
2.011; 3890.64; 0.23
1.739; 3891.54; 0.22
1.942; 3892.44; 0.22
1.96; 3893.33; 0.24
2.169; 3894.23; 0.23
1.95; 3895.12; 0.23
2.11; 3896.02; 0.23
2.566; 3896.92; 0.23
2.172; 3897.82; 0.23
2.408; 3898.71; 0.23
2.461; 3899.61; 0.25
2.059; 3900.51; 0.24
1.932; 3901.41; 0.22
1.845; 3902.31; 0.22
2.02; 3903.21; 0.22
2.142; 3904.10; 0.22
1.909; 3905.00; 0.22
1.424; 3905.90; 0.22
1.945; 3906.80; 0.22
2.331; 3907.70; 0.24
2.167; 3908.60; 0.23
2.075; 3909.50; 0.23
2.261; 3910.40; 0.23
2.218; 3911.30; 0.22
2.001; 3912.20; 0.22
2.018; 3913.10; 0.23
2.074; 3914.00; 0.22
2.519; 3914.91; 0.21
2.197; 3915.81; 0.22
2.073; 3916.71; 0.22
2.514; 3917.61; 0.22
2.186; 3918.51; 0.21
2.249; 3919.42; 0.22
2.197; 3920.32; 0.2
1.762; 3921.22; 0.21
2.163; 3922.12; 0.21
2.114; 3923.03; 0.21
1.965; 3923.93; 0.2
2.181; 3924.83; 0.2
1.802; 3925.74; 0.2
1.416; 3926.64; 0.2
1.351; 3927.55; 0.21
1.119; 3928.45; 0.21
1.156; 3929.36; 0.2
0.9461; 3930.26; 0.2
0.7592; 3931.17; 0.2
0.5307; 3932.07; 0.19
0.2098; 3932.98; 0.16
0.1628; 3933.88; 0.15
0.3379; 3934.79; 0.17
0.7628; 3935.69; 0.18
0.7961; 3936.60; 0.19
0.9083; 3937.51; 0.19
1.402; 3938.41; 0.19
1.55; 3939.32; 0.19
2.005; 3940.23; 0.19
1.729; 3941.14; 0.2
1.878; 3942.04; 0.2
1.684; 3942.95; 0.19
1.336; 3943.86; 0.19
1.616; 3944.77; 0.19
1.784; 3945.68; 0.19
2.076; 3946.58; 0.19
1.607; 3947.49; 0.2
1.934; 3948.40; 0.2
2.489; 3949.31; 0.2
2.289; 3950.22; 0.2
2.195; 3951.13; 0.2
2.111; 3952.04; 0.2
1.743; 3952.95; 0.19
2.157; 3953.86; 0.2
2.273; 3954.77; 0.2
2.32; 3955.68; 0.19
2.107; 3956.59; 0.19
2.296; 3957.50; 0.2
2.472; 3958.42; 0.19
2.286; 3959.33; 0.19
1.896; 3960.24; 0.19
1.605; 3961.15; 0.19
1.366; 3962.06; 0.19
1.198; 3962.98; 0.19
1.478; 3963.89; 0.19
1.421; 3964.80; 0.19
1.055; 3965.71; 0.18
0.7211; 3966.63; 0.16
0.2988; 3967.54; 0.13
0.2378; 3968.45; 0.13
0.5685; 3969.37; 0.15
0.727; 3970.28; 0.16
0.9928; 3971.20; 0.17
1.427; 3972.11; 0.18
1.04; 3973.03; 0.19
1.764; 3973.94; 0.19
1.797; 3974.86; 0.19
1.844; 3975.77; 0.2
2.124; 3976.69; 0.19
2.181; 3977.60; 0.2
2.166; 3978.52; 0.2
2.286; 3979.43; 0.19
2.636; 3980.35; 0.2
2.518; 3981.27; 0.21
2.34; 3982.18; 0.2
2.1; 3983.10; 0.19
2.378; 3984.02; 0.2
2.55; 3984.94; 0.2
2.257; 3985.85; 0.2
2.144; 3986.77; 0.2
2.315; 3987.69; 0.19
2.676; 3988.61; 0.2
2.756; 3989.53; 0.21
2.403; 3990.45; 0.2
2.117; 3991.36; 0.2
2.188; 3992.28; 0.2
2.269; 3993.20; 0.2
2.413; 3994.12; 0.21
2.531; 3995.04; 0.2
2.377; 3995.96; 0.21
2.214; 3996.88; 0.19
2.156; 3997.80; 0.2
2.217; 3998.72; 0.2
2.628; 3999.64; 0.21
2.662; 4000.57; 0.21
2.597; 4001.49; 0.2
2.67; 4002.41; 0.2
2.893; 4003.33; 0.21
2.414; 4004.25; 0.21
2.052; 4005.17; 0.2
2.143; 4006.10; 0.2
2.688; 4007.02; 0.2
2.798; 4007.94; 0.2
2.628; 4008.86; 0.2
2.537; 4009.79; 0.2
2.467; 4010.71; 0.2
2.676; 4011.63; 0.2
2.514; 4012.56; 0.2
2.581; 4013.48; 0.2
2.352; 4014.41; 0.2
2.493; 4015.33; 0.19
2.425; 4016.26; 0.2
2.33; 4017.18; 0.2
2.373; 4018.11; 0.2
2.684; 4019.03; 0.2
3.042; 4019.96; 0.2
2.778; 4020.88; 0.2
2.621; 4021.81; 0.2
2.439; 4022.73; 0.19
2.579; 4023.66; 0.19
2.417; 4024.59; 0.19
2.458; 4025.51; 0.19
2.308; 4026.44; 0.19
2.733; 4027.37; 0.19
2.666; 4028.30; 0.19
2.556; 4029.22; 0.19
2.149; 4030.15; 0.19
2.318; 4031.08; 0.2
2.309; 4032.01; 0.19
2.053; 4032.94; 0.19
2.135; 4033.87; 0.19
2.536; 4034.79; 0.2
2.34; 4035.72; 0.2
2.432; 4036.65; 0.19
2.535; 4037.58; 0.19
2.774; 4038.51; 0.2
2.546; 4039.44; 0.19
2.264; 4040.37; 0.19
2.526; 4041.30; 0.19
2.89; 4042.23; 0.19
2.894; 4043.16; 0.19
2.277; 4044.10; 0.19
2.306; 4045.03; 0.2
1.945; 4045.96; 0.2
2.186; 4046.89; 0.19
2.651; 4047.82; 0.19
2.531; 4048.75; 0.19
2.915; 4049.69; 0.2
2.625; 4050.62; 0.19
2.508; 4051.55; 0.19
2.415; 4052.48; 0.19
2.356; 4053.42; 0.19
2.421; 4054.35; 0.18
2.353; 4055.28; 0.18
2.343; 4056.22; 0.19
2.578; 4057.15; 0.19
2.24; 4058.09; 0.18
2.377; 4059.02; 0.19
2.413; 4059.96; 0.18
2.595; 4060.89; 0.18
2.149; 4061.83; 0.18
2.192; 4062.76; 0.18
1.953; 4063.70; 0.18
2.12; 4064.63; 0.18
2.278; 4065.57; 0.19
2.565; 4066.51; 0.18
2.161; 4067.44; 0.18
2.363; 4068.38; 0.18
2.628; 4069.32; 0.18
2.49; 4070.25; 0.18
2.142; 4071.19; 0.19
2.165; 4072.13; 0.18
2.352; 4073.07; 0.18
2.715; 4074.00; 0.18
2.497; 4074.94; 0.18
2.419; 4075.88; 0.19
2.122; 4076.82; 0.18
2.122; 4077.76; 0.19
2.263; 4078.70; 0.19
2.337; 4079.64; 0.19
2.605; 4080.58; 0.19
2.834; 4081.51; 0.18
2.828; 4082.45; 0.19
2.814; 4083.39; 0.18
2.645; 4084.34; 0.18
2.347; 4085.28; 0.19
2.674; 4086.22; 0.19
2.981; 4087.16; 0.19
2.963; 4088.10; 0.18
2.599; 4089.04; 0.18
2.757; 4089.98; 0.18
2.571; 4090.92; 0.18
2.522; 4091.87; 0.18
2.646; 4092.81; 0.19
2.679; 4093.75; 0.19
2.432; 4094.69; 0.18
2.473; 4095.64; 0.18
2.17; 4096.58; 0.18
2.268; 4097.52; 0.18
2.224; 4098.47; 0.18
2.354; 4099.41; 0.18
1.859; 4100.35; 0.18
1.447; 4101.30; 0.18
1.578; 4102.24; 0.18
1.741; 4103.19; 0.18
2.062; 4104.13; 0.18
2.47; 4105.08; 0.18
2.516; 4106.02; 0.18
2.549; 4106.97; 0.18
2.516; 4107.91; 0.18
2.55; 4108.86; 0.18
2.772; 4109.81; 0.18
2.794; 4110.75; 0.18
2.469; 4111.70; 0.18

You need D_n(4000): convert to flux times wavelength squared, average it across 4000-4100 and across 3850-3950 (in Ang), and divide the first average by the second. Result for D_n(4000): 1.4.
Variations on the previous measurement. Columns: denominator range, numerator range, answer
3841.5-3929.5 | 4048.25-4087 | 1.32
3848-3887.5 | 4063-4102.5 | 1.32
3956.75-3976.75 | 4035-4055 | 1.87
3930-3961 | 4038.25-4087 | 1.60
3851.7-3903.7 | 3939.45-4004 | 1.02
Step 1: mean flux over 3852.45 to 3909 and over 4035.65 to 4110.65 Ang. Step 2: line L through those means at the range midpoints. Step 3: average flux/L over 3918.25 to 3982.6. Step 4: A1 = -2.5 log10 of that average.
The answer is 0.33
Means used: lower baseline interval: 2.02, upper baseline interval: 2.42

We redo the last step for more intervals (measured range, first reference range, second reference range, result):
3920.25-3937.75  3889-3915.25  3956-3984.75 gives 0.495 mag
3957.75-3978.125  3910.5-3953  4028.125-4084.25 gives 0.323 mag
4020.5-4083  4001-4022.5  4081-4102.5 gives 0.038 mag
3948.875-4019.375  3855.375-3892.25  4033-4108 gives 0.057 mag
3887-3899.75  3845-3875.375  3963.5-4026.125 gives 0.077 mag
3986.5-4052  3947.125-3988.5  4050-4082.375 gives -0.172 mag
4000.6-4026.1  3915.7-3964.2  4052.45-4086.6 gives -0.215 mag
